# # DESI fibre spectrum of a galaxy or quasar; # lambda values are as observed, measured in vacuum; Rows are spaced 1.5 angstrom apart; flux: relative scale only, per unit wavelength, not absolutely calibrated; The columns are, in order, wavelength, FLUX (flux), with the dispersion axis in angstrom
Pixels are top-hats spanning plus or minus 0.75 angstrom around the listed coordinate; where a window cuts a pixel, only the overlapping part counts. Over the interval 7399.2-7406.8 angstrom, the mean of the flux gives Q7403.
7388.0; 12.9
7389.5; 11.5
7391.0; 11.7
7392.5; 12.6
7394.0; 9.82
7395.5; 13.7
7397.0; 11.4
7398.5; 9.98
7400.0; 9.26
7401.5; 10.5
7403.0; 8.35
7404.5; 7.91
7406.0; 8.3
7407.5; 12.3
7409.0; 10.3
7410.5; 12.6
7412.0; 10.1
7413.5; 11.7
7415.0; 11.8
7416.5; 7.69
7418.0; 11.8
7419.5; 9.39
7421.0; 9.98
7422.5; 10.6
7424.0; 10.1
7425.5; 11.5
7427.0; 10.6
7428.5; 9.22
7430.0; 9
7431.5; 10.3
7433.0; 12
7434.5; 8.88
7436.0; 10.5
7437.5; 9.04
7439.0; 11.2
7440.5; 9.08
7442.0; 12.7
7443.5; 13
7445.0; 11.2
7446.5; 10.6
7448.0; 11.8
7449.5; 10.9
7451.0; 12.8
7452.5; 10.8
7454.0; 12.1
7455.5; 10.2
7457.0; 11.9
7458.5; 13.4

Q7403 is 8.89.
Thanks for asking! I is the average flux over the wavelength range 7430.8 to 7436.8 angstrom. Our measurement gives 10.4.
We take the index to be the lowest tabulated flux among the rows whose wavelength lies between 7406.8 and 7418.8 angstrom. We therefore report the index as 7.69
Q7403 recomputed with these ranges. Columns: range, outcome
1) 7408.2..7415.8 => 11.3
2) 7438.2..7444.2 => 11.5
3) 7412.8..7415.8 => 11.7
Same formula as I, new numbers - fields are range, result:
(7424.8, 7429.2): 10.4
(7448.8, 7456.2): 11.4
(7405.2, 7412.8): 10.7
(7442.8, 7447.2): 11.6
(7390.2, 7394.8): 11.4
